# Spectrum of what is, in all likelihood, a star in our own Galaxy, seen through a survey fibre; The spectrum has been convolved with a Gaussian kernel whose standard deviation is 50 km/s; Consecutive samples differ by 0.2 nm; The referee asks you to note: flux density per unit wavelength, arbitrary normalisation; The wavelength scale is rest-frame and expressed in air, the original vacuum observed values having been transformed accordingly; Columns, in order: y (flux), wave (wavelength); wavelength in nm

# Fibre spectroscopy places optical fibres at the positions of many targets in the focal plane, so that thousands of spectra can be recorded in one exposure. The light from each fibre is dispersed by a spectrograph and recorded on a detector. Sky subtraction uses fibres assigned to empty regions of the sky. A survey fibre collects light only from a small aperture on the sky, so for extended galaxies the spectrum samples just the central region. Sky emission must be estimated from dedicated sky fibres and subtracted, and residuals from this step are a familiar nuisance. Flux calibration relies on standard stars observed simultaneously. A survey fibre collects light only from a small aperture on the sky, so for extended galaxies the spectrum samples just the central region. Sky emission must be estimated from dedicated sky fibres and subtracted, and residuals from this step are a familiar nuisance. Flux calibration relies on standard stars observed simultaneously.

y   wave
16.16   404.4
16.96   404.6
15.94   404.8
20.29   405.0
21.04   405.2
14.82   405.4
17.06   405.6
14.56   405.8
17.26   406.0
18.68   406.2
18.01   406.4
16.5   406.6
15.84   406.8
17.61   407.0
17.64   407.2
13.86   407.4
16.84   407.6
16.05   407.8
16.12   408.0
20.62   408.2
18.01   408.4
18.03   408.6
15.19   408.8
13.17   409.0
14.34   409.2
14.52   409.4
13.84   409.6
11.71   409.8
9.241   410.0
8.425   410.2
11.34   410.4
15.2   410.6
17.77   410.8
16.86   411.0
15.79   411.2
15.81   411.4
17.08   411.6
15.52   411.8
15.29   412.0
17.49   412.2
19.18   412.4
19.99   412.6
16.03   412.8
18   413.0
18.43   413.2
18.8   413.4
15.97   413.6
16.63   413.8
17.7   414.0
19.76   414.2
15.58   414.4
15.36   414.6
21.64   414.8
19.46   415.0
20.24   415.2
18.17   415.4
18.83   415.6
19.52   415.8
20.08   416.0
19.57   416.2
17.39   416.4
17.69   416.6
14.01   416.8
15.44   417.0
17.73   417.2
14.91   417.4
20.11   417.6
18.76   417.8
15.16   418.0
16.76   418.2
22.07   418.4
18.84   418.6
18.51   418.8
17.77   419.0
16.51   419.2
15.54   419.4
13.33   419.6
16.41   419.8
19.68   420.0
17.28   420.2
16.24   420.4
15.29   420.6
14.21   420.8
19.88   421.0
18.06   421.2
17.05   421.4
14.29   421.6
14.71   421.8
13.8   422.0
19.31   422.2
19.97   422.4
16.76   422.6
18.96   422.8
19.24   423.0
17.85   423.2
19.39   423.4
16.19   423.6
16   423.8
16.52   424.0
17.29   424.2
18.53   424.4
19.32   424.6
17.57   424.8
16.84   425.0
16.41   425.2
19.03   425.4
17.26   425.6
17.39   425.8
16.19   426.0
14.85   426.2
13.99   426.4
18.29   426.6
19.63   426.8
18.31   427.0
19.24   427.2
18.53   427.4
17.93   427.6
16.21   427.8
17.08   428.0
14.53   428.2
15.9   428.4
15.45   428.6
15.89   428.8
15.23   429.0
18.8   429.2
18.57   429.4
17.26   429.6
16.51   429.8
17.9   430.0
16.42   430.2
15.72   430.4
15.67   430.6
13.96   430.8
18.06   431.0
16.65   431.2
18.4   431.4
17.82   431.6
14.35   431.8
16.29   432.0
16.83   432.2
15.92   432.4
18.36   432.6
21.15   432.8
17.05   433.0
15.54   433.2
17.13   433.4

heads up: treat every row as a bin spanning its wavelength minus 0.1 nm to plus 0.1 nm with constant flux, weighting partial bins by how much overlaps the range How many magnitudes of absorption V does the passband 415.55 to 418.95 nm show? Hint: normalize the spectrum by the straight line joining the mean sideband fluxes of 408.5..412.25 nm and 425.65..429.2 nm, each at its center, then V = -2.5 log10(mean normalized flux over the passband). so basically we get -0.16 mag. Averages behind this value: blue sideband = 14.5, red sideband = 16.8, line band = 17.9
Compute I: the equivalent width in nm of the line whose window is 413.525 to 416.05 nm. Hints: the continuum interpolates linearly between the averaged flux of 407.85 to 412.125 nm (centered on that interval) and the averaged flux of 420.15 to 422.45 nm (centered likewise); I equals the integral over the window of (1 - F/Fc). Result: -0.44 nm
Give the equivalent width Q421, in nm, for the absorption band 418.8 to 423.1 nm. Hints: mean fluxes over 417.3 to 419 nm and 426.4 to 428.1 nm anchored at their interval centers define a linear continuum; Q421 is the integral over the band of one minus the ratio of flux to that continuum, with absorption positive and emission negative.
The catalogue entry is 0.27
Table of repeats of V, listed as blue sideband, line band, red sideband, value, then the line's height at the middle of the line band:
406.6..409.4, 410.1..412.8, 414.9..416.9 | 0.097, 17.3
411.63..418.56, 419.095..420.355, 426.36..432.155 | 0.069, 17.5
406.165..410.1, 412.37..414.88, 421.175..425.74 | -0.097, 16.3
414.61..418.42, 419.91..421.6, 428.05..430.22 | 0.038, 17.6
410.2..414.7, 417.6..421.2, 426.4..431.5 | -0.034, 16.8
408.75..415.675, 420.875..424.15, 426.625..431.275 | -0.043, 16.7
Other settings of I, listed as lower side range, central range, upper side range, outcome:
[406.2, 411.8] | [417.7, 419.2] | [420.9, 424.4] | -0.120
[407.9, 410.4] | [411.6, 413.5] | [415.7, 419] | -0.216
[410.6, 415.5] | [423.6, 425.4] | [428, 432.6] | -0.051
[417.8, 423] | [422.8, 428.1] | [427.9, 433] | -0.184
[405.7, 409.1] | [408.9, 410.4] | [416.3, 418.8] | 0.422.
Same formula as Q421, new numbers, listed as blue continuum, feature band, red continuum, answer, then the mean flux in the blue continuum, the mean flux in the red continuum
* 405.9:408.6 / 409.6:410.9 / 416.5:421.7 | 0.36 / 17.2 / 17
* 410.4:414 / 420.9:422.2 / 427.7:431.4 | 0.01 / 16.9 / 16.5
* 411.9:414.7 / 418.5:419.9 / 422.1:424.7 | 0.09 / 17.4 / 18.1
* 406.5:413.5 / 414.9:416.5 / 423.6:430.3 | -0.28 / 15.9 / 17.1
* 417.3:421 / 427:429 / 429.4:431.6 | 0.01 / 17.2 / 16.8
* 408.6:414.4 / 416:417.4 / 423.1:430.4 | -0.07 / 15.7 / 17.2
